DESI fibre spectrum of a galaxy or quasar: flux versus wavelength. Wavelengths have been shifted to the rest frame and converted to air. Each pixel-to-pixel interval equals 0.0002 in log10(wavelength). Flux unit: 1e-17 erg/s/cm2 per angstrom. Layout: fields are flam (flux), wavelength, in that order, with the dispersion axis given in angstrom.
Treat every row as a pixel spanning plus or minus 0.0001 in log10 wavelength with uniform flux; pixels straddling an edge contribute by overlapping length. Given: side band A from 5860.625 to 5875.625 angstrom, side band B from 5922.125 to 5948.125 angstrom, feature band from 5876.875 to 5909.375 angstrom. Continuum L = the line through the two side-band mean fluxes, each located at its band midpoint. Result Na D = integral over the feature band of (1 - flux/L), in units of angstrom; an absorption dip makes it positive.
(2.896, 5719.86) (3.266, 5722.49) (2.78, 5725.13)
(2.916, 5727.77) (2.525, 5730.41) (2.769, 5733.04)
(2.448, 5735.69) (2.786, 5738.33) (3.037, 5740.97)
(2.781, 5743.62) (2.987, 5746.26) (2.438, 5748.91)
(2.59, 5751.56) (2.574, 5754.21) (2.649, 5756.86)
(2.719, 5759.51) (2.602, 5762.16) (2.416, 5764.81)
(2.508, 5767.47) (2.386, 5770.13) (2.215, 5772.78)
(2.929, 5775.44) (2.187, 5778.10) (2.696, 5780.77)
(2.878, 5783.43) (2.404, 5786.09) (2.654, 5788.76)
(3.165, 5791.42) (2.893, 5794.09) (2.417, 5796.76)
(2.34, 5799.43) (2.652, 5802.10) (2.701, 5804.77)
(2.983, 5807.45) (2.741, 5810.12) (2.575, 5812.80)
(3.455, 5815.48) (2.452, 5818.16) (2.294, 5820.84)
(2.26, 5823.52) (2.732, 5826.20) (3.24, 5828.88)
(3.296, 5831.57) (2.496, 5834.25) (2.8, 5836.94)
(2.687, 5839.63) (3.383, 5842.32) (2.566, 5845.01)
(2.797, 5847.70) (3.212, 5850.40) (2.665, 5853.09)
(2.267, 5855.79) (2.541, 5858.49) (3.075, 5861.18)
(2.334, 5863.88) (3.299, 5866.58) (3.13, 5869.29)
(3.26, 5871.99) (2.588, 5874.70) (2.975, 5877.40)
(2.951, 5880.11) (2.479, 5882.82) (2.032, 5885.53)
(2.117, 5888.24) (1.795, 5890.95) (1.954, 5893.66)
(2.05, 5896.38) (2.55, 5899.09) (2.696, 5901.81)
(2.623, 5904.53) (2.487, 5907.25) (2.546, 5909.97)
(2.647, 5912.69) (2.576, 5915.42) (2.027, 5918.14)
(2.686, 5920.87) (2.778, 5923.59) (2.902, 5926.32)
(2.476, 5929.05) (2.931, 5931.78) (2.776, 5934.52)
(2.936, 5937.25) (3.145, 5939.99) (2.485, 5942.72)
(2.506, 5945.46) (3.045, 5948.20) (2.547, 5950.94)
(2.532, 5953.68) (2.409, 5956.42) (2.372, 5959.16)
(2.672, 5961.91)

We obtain 5.7 angstrom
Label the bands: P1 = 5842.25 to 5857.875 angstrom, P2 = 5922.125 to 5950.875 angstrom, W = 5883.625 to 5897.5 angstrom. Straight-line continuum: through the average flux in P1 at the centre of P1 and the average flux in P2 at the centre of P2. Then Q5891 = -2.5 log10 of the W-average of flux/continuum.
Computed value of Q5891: 0.35 mag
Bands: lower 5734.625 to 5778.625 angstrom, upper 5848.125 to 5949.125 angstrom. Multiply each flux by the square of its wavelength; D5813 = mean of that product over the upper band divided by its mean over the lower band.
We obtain 1.1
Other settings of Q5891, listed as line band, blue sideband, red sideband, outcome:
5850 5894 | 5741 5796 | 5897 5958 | 0.005 mag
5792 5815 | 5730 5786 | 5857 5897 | -0.042 mag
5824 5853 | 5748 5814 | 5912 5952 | -0.096 mag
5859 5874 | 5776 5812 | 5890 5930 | -0.171 mag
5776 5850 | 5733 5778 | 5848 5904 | -0.052 mag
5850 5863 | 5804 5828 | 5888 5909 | -0.085 mag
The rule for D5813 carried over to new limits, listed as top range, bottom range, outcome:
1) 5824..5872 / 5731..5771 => 1.12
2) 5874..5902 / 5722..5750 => 0.89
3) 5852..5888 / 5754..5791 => 1.09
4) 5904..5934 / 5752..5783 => 1.08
